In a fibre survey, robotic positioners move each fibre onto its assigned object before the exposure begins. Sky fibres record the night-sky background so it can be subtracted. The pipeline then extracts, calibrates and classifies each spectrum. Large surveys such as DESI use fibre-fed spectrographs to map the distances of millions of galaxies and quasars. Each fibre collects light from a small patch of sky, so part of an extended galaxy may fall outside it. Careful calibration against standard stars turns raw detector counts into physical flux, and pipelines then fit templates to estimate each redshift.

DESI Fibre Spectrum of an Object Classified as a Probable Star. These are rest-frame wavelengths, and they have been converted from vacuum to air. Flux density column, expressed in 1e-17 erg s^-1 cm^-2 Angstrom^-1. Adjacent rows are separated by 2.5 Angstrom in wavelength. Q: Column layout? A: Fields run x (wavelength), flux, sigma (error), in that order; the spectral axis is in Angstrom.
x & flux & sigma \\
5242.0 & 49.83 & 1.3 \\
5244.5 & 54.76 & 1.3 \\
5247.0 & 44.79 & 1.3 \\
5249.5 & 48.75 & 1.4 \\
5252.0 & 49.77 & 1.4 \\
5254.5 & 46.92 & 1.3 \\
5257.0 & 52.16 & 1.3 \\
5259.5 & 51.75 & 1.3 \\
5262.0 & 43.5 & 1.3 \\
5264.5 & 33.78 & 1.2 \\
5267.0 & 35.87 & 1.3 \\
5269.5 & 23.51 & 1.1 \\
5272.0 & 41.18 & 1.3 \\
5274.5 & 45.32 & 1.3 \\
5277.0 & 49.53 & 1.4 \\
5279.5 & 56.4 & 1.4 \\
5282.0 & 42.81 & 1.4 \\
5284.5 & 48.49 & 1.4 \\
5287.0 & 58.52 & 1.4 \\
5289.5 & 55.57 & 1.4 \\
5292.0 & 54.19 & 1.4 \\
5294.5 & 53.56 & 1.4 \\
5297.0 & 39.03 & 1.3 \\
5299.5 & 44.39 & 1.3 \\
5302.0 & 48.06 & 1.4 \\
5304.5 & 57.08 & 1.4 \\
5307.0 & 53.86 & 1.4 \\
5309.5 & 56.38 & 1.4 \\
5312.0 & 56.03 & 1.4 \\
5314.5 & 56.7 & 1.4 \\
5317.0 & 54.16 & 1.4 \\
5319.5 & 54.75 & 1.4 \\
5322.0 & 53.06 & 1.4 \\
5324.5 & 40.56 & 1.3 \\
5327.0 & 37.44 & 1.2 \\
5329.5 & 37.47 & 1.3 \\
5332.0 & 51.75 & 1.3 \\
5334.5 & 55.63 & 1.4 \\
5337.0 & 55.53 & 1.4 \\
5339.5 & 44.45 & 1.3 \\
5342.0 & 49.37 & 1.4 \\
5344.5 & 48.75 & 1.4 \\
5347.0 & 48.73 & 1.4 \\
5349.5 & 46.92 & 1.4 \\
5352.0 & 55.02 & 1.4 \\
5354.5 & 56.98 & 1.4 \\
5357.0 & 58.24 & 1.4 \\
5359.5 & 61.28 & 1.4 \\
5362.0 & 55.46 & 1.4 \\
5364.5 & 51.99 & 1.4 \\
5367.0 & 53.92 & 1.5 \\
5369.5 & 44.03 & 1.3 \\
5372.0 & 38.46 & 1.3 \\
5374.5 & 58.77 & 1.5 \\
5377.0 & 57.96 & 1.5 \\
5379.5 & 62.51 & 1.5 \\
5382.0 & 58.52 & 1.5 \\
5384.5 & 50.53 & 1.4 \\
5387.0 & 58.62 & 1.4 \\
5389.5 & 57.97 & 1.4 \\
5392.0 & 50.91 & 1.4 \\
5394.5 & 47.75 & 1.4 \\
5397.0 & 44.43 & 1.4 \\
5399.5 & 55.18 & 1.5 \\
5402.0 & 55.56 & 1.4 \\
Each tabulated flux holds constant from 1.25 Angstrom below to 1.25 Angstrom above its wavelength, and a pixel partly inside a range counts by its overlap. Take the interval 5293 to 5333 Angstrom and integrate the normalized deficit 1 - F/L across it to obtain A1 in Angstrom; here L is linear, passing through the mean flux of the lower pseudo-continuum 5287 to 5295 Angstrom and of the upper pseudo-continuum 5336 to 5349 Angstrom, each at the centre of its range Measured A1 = 2.2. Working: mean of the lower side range 55.2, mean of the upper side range 49.1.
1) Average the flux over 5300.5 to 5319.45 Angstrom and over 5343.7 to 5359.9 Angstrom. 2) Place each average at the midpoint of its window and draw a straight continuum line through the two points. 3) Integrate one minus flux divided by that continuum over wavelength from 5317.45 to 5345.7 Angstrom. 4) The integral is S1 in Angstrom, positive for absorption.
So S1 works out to 3.0 Angstrom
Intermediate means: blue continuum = 54.5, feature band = 48.2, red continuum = 53.4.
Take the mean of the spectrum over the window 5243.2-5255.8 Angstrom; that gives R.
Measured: 49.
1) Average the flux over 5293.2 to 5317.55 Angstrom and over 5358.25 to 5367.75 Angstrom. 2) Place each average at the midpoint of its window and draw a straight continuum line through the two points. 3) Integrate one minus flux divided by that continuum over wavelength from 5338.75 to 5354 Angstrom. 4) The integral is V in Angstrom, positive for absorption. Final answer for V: 1.5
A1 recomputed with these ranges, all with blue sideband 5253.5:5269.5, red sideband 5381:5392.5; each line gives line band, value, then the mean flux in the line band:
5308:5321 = -2.1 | 55.5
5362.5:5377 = 0.9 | 50.5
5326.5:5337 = 0.5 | 47.3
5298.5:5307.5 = -0.8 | 50.8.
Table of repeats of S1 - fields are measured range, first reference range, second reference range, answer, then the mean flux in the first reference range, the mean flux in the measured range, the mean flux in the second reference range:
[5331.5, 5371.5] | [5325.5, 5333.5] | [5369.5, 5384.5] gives -3.7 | 42.6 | 52.1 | 53.9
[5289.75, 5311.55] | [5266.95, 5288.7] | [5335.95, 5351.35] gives -2.1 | 45.3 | 51.2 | 49.1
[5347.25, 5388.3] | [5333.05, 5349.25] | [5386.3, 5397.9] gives -2.5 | 50.2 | 54.2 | 51.8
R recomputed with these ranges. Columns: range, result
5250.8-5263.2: 48.8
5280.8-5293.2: 51.9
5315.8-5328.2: 48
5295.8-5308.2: 48.5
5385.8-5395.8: 53.7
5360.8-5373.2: 48.8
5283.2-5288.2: 53.3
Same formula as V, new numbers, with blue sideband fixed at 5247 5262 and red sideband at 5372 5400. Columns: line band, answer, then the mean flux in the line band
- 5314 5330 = 1.16 Angstrom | 47.8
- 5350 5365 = -0.93 Angstrom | 56.2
